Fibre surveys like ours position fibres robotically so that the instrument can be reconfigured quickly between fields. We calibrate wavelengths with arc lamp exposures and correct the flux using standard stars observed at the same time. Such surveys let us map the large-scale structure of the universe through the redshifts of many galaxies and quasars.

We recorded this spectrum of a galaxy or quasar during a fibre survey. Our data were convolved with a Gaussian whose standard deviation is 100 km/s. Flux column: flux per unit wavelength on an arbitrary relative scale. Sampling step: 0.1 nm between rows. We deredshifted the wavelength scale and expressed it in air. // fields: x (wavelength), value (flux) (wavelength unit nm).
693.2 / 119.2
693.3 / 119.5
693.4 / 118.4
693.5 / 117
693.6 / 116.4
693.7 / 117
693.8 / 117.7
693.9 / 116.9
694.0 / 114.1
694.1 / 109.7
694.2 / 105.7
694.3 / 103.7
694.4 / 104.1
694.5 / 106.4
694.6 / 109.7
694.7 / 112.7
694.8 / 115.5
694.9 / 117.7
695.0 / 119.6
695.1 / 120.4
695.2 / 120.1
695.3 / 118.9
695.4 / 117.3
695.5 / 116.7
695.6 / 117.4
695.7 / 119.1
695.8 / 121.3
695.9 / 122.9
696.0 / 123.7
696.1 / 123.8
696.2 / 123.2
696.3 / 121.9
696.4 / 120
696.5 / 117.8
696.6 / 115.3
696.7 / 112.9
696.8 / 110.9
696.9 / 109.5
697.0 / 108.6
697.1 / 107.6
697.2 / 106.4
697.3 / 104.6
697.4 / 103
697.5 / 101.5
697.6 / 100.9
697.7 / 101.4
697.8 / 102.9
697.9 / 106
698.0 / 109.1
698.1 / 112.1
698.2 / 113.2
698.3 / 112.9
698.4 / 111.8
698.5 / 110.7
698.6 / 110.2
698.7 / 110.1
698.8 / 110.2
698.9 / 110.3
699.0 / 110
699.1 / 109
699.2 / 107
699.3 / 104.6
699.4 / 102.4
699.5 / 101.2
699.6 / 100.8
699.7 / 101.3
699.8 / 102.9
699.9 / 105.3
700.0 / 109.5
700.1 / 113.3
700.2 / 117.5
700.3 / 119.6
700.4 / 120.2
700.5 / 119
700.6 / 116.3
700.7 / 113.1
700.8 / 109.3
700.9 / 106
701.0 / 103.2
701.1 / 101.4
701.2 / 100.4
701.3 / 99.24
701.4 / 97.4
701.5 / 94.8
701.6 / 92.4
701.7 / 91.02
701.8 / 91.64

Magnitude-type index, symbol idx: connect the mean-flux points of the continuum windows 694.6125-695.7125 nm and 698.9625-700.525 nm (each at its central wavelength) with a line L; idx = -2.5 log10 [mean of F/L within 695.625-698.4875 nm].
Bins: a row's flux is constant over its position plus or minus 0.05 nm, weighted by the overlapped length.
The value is 0.02 mag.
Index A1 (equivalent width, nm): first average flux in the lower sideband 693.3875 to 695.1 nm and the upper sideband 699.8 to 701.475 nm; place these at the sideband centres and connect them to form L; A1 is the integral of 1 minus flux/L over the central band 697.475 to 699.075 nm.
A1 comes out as 0.03 nm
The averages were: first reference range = 113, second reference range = 109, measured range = 108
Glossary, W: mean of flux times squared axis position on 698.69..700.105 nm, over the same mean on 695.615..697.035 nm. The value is 0.91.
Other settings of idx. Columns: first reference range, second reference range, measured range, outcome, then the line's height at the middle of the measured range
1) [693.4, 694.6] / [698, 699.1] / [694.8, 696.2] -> -0.078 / 112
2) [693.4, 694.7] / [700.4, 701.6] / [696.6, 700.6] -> -0.010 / 108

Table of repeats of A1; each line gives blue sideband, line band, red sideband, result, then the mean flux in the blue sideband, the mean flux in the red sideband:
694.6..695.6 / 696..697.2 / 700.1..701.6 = -0.01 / 117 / 108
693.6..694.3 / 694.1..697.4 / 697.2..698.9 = -0.12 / 113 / 108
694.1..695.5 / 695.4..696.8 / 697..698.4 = -0.12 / 113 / 107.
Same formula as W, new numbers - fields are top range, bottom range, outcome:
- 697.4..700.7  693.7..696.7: 0.95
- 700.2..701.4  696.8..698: 1.05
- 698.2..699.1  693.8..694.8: 1.02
